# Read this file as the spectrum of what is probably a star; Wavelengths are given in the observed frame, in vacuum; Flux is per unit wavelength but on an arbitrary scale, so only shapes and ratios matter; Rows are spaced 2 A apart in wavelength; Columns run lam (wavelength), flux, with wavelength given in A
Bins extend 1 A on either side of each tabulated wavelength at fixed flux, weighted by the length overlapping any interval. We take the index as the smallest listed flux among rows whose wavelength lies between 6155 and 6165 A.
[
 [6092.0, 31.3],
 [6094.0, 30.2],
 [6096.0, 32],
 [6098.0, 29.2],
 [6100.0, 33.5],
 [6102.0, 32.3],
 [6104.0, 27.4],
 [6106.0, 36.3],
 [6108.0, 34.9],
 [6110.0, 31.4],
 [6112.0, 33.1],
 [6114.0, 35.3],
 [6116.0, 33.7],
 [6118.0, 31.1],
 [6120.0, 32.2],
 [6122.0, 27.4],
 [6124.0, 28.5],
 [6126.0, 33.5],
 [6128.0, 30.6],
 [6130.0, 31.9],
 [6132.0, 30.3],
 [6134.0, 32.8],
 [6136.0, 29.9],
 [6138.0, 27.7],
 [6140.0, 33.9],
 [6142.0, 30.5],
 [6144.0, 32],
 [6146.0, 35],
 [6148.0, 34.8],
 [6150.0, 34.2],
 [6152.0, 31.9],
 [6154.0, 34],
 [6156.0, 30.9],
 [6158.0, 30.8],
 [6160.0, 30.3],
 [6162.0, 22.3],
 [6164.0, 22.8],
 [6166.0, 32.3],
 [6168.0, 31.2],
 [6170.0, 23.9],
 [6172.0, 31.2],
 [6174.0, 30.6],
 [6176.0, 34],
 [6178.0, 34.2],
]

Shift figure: 22.3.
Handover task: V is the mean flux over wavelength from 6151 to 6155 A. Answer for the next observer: 33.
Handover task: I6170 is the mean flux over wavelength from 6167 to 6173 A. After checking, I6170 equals 28.8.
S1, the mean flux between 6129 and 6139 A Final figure 30.5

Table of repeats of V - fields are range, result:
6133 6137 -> 31.3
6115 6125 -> 30.6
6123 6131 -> 31.1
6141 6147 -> 32.5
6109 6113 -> 32.2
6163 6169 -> 28.8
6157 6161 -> 30.6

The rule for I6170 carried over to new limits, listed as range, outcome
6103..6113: 32.6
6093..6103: 31.4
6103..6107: 31.8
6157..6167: 27.7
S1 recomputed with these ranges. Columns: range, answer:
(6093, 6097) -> 31.1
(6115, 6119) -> 32.4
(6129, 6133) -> 31.1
